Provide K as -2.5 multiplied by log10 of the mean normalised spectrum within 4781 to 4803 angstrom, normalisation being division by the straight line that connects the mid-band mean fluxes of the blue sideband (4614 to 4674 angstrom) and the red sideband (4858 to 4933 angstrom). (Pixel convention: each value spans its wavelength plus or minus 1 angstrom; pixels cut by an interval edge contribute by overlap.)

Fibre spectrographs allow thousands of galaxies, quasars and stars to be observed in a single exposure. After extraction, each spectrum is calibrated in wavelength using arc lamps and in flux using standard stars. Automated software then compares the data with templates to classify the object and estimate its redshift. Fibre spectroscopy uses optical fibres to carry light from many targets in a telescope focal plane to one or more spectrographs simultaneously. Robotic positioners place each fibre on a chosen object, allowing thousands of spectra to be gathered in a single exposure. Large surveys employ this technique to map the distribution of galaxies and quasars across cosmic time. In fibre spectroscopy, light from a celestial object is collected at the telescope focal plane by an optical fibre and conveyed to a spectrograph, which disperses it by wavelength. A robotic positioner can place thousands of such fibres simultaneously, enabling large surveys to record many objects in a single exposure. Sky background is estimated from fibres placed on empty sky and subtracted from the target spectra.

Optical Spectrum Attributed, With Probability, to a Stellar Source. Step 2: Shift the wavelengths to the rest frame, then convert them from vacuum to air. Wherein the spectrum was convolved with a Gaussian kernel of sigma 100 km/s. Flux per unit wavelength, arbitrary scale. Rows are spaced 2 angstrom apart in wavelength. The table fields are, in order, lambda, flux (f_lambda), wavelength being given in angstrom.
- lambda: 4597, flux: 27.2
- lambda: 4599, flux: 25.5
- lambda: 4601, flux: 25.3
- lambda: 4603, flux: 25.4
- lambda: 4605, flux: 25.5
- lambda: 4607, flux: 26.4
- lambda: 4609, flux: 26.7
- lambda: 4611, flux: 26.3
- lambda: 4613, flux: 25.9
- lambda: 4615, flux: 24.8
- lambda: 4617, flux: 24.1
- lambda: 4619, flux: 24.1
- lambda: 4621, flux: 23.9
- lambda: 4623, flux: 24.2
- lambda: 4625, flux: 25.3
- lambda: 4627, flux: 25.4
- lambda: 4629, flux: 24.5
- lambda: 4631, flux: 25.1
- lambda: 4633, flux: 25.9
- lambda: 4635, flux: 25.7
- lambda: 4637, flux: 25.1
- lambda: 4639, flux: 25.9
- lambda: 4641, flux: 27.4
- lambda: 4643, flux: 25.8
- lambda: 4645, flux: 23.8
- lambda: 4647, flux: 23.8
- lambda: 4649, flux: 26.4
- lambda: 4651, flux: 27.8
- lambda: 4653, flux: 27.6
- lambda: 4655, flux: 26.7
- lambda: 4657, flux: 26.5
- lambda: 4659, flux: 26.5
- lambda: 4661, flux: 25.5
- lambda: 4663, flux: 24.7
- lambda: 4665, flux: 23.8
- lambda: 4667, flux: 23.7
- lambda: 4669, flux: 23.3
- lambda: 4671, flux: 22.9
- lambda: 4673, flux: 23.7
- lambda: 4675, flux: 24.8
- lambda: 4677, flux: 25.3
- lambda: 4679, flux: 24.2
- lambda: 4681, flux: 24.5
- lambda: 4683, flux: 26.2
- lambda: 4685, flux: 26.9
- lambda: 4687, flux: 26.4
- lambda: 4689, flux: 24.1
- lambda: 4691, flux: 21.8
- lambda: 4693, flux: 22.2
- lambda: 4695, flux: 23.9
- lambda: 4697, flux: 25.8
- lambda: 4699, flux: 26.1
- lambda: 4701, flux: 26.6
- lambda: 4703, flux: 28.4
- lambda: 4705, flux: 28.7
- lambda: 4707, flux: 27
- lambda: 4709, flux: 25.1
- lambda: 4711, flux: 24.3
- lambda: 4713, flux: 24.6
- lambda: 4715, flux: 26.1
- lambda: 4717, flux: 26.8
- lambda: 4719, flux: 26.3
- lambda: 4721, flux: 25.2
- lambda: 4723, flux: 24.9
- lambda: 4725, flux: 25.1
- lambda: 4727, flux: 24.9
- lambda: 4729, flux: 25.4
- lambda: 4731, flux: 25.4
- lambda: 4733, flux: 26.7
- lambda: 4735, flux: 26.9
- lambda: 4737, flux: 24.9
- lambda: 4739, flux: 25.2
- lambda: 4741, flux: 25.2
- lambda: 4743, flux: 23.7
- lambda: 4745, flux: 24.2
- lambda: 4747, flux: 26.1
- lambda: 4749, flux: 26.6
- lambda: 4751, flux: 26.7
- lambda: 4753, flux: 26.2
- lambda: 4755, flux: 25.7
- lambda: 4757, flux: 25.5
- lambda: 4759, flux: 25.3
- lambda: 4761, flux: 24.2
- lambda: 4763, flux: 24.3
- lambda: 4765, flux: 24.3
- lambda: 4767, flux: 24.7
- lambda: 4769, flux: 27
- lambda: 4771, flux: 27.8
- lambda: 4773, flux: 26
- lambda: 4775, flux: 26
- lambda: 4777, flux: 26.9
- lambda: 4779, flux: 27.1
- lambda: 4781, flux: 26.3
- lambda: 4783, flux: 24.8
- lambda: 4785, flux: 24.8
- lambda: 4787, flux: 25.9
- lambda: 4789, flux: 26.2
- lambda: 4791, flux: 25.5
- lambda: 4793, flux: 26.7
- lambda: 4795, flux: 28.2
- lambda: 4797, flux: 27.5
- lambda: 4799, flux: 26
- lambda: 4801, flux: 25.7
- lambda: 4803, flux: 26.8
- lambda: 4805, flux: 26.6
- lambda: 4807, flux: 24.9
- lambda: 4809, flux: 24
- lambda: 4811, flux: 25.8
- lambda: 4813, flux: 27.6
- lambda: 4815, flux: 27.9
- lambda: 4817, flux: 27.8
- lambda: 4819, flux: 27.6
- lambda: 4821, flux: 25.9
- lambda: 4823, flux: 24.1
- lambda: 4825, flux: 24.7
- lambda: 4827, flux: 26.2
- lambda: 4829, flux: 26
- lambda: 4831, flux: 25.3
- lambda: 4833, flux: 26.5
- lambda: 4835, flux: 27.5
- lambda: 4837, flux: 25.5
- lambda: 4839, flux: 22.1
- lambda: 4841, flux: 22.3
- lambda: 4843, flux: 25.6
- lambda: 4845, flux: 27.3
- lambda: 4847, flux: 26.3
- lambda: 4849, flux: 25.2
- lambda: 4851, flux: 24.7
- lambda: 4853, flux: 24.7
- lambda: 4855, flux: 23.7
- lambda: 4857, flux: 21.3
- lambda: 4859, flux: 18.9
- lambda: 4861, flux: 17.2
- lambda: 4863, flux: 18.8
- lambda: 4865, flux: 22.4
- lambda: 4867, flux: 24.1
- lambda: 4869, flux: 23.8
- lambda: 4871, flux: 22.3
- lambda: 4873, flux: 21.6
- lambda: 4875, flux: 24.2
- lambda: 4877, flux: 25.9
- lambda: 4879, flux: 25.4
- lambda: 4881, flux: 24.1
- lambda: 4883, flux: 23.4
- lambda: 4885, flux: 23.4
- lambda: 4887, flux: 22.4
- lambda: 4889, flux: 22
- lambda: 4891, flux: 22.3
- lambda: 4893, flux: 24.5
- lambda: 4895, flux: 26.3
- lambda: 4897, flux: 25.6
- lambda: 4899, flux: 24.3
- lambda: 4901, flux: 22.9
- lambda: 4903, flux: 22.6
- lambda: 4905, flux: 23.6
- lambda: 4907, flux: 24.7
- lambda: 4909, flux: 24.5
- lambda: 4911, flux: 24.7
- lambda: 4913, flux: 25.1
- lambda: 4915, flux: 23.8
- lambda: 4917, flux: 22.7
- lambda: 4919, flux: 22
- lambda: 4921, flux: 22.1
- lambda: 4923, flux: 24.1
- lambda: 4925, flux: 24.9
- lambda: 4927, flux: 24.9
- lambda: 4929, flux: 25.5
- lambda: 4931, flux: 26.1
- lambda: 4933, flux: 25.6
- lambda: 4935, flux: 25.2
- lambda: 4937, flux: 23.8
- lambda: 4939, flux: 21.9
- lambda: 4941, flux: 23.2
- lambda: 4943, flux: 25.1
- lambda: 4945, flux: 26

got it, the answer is -0.09 mag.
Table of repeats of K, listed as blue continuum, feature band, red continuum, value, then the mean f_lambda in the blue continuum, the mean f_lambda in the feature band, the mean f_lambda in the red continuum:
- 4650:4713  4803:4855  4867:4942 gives -0.055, 25.3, 25.7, 23.9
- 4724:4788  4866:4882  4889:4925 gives 0.014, 25.6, 23.9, 23.8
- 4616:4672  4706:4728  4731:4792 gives 0.001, 25.2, 25.5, 25.7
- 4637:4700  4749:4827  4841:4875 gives -0.099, 25.1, 26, 23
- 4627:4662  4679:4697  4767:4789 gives 0.061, 25.9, 24.6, 26.2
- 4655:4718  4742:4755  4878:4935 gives -0.031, 25.2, 25.6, 24.1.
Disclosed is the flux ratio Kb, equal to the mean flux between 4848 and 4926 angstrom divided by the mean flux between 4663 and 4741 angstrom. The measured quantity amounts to 0.93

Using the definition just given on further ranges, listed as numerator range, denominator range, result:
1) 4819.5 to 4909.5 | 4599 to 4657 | 0.94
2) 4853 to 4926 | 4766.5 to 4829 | 0.89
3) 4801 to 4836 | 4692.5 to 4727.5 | 1.02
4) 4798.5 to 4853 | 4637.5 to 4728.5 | 1.01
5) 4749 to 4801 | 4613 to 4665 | 1.02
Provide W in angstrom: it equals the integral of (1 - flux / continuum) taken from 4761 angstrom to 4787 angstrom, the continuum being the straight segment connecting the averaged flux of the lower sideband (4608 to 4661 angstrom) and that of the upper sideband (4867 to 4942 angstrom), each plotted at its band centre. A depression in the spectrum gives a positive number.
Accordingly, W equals -1.1 angstrom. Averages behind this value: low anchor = 25.6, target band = 25.8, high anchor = 23.9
